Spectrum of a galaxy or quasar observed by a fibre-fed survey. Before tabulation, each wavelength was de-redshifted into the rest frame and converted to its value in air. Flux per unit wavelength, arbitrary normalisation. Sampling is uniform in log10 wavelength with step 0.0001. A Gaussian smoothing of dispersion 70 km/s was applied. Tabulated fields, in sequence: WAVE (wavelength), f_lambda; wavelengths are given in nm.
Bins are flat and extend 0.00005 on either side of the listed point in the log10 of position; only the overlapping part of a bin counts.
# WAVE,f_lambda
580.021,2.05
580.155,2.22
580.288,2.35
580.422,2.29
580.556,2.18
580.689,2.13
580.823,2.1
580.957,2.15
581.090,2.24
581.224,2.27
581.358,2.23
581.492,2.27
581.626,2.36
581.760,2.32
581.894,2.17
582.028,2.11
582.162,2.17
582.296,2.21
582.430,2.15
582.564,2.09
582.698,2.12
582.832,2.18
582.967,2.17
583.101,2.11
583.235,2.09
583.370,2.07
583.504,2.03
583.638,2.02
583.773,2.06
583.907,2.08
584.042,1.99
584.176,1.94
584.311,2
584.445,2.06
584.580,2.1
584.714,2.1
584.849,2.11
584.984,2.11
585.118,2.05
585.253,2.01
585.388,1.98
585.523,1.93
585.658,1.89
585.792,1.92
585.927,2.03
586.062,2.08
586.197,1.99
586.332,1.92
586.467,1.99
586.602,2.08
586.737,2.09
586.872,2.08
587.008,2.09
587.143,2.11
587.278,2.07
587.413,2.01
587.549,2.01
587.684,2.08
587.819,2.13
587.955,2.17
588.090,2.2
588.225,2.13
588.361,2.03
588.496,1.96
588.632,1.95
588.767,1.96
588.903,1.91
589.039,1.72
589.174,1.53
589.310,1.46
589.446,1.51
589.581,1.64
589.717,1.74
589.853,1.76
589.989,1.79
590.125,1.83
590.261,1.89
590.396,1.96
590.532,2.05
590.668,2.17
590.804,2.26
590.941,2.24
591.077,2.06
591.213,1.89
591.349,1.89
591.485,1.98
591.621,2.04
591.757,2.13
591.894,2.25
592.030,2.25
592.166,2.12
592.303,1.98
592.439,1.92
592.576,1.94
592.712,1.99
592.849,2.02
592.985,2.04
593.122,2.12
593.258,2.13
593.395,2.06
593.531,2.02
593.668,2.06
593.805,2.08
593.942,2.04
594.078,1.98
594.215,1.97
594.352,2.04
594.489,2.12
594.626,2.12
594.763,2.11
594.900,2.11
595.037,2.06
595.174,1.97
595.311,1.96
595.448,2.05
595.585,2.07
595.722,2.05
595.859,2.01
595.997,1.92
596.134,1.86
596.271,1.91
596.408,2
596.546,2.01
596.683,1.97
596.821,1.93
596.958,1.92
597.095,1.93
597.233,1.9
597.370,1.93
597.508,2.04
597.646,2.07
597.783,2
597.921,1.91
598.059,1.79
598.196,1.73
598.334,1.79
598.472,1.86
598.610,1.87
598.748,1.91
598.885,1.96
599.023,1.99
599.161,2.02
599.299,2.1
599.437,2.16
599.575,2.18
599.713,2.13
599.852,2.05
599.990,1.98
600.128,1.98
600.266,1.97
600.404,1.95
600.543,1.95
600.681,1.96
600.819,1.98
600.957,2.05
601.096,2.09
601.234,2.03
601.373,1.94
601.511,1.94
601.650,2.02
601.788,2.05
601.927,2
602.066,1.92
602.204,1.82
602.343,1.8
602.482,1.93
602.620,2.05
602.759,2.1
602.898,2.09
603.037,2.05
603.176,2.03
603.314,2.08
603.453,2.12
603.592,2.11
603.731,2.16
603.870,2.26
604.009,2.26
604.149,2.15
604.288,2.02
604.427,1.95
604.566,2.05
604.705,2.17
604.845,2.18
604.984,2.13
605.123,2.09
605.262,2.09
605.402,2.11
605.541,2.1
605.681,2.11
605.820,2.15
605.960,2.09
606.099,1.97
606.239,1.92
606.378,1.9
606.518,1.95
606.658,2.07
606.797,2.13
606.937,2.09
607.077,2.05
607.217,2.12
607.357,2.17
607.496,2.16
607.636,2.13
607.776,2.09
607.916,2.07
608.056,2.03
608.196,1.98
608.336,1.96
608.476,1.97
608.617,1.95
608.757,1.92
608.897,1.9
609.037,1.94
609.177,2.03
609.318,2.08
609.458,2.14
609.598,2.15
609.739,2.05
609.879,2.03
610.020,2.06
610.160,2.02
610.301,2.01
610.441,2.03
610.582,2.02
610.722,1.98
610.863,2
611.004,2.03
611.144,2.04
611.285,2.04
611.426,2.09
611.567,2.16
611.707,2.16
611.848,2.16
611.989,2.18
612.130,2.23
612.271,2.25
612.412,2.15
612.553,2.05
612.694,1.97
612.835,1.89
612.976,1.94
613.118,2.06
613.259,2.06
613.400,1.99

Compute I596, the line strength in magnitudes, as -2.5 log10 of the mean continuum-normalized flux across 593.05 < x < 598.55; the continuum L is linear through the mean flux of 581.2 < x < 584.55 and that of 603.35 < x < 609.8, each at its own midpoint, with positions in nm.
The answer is 0.06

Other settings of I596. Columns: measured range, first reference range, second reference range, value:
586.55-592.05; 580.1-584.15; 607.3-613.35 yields 0.08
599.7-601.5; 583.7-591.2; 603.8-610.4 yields 0.02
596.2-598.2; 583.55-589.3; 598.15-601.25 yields 0.03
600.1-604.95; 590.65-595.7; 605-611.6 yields 0.01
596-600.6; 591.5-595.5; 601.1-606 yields 0.05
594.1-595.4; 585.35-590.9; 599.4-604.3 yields -0.03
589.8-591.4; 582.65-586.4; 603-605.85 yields 0.04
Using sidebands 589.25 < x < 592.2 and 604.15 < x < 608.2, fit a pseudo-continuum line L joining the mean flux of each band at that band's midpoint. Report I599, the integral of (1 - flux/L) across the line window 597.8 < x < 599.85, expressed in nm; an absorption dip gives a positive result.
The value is 0.06 nm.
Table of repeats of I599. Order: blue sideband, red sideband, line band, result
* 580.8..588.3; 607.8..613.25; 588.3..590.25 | 0.29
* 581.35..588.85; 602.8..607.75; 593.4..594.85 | 0.02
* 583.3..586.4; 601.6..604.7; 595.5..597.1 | 0.06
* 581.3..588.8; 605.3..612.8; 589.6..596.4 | 0.18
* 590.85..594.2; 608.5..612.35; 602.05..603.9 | 0.02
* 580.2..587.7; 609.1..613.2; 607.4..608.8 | 0.03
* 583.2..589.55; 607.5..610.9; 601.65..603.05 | 0.02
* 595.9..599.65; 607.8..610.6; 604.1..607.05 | -0.10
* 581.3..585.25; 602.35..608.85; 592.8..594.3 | 0.03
